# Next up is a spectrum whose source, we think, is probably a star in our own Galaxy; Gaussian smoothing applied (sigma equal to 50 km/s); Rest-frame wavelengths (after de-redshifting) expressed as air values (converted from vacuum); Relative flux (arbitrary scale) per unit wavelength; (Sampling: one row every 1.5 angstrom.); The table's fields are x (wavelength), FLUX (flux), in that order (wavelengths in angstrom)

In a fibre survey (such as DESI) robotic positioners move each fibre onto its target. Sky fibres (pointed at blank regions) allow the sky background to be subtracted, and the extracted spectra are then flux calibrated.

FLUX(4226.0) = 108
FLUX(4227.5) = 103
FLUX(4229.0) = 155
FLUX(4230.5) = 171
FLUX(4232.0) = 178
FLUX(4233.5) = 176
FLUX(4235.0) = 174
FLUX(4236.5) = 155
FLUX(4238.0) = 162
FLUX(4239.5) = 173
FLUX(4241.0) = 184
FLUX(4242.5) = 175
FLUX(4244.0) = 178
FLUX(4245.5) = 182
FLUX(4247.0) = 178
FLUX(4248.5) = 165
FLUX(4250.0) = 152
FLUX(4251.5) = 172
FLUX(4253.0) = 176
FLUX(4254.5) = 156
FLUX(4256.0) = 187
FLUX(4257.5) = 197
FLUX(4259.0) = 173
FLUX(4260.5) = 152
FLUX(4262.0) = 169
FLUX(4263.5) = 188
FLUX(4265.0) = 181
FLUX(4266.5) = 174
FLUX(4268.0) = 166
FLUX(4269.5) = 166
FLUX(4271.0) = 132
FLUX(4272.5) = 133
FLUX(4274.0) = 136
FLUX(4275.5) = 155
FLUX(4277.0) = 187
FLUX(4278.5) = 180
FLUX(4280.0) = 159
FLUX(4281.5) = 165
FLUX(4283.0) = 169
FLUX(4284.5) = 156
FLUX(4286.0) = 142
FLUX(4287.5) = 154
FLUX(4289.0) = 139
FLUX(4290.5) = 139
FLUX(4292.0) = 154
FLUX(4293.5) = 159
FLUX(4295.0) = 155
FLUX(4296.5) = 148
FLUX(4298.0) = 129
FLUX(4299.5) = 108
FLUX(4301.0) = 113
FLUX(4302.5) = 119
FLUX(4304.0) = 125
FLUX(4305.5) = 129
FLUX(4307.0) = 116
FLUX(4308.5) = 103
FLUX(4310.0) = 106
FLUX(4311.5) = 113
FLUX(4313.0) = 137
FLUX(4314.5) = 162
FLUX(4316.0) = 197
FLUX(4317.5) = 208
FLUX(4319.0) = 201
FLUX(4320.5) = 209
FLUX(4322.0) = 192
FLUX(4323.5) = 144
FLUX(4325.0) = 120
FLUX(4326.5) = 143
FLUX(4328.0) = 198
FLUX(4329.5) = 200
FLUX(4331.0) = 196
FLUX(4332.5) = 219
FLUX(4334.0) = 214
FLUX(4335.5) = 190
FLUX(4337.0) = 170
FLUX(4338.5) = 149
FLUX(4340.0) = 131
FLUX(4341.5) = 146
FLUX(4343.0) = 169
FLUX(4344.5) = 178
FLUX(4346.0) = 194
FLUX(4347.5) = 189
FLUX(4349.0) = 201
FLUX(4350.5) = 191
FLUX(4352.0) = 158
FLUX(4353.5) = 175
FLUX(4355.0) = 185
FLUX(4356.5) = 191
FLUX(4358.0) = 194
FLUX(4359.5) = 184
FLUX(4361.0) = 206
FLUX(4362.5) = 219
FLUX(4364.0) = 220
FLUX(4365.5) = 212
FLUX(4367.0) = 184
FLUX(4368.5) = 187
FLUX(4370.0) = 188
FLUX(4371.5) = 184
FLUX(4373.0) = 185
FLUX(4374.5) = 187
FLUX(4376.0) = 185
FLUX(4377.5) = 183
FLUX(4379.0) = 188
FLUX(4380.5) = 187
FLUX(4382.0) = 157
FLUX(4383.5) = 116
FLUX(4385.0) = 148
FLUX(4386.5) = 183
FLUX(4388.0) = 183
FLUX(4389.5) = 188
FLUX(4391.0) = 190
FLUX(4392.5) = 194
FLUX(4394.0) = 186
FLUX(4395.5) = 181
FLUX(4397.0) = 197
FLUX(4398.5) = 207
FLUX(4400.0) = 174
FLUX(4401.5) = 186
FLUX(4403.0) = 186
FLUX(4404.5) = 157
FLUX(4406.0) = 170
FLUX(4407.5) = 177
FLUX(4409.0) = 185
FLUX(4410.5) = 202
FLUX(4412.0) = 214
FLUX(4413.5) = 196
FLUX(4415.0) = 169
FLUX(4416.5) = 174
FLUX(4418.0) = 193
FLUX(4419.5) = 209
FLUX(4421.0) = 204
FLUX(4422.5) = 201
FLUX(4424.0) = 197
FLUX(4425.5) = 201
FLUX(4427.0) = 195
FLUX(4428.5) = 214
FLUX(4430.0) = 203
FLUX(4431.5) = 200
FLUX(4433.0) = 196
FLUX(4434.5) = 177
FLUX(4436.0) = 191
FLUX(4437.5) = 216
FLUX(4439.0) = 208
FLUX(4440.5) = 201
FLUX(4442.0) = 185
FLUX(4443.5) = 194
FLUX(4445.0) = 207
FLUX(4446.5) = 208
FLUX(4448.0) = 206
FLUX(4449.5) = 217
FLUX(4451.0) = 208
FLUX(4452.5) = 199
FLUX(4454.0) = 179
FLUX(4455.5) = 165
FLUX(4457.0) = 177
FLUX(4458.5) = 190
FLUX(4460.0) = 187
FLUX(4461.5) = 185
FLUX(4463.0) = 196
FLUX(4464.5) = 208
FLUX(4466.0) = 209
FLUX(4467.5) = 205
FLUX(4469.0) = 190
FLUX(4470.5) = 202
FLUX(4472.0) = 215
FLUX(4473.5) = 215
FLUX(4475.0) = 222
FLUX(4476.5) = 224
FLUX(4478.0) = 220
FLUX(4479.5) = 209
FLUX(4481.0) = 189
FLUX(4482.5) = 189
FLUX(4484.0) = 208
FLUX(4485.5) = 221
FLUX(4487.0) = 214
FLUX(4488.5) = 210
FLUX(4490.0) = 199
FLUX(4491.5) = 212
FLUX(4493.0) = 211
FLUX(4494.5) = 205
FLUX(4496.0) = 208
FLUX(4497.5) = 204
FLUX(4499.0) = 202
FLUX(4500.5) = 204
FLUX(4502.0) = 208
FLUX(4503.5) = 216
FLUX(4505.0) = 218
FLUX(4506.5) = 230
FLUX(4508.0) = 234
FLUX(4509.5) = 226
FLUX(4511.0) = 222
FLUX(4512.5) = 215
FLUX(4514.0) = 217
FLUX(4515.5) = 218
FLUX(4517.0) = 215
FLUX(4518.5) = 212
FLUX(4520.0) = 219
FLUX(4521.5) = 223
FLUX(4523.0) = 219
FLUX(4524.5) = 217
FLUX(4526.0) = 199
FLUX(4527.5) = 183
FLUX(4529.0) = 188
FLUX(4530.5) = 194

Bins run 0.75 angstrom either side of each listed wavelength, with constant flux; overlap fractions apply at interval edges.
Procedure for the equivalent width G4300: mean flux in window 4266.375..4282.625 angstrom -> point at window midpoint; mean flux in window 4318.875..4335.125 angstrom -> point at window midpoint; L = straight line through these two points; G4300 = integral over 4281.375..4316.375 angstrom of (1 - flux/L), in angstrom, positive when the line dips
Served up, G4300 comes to 6.7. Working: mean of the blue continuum 159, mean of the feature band 138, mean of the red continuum 185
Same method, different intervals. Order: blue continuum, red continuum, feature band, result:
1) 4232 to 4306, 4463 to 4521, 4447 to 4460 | 0.6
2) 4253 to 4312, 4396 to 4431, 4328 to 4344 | -1.2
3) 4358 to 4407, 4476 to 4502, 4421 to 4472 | 0.1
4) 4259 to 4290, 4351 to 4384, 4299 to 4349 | 3.8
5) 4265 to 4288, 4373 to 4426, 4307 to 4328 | 1.4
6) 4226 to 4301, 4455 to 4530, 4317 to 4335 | -1.4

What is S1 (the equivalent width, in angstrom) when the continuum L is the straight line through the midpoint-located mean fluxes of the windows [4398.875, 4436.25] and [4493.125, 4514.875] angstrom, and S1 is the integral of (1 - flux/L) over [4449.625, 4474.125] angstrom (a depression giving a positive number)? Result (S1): 0.87 angstrom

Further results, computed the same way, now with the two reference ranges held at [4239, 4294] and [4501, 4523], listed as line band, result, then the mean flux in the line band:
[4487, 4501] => 0.6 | 207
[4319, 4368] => -0.5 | 184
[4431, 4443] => 0.4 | 197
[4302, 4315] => 3.8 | 123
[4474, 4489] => 0.1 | 211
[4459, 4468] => 0.5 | 198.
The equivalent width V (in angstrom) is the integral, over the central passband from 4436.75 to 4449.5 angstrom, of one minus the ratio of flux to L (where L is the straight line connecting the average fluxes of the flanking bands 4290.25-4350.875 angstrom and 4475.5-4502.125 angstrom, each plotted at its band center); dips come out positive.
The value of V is -0.60 angstrom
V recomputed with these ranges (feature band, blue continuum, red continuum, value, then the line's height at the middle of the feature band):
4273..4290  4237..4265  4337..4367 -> 1.80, 176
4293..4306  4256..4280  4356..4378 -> 3.26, 175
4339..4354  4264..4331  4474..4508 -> -0.43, 168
